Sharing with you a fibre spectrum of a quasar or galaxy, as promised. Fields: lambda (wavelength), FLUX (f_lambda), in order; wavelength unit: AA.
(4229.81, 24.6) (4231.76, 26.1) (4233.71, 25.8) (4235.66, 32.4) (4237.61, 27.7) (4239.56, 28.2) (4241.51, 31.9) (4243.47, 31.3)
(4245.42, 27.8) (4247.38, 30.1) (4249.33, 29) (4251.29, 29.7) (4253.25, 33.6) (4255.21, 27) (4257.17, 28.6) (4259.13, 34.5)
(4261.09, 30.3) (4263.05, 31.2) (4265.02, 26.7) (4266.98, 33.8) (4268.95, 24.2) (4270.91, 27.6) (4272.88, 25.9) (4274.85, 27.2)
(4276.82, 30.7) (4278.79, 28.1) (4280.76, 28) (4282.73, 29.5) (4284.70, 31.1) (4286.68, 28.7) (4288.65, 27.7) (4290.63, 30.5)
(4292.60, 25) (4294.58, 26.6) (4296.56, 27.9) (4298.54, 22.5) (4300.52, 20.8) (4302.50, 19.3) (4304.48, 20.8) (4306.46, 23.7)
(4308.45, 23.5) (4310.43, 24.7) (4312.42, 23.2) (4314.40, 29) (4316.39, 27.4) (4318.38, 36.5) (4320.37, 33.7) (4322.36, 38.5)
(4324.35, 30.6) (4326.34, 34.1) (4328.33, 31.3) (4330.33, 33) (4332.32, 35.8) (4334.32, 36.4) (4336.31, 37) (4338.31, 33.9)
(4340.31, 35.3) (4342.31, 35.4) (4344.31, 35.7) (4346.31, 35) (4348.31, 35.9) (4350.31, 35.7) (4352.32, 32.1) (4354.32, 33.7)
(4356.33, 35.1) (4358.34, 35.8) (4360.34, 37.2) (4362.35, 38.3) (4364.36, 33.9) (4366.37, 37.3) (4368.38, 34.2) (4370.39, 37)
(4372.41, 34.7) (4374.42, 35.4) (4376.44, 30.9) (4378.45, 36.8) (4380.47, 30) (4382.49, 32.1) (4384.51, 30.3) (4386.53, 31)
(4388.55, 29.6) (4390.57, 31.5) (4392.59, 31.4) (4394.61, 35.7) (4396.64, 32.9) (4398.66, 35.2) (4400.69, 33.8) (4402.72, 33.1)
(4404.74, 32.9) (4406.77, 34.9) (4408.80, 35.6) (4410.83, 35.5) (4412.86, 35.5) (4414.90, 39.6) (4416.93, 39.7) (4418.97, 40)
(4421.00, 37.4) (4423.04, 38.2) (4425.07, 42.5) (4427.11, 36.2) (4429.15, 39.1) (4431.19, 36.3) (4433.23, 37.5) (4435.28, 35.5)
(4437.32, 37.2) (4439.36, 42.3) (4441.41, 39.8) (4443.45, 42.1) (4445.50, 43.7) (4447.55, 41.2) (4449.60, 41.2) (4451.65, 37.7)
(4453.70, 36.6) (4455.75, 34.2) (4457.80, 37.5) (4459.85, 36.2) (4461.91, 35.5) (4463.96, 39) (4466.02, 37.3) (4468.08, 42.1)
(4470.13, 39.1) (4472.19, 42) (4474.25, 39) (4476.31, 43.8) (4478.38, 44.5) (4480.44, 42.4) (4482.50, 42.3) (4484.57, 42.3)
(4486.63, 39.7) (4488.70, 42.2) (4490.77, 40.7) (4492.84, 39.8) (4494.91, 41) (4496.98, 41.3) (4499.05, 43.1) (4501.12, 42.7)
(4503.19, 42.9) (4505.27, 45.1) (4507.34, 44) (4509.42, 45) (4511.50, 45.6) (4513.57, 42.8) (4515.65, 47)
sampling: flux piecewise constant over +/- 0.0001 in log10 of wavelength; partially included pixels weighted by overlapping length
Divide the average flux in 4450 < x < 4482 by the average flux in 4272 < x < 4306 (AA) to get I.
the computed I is 1.5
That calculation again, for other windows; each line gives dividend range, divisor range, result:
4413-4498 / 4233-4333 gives 1.38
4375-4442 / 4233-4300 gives 1.23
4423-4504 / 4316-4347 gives 1.16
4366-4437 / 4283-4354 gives 1.16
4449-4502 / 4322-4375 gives 1.14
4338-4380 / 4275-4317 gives 1.35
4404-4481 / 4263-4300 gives 1.39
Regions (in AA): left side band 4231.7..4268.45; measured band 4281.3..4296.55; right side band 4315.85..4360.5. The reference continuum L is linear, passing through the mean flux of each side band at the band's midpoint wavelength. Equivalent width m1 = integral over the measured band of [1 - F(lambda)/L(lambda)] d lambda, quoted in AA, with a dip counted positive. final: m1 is 1.7 AA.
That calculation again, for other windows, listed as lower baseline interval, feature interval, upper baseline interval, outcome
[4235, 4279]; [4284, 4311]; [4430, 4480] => 5.39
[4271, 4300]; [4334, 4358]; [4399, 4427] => -2.33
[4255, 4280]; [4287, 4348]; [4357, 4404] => 2.55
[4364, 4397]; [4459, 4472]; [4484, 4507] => 0.40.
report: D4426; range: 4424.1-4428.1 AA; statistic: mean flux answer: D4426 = 39.3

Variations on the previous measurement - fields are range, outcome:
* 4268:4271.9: 25.9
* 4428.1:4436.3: 37.1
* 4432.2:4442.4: 38.4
